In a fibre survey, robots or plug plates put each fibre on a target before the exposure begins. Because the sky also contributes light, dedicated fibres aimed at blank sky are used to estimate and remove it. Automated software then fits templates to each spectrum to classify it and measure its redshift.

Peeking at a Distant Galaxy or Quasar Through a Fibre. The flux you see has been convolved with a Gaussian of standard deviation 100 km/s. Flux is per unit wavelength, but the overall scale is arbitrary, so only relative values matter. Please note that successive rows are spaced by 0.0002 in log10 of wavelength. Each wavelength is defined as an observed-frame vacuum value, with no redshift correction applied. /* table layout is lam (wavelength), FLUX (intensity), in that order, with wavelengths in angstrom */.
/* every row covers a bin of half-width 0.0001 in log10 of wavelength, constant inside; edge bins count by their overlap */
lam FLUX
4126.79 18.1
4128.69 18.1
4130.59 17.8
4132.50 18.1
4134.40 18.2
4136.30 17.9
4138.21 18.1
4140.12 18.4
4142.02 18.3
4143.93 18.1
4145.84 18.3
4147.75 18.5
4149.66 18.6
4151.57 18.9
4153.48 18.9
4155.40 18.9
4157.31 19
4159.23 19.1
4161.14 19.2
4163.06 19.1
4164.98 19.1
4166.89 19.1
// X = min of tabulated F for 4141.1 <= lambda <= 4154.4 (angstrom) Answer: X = 18.1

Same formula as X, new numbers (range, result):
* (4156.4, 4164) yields 19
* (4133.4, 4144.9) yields 17.9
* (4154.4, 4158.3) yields 18.9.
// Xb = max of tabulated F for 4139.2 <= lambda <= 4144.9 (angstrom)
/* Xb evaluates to 18.4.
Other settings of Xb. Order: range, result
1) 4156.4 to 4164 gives 19.2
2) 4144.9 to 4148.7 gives 18.5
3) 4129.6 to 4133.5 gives 18.1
